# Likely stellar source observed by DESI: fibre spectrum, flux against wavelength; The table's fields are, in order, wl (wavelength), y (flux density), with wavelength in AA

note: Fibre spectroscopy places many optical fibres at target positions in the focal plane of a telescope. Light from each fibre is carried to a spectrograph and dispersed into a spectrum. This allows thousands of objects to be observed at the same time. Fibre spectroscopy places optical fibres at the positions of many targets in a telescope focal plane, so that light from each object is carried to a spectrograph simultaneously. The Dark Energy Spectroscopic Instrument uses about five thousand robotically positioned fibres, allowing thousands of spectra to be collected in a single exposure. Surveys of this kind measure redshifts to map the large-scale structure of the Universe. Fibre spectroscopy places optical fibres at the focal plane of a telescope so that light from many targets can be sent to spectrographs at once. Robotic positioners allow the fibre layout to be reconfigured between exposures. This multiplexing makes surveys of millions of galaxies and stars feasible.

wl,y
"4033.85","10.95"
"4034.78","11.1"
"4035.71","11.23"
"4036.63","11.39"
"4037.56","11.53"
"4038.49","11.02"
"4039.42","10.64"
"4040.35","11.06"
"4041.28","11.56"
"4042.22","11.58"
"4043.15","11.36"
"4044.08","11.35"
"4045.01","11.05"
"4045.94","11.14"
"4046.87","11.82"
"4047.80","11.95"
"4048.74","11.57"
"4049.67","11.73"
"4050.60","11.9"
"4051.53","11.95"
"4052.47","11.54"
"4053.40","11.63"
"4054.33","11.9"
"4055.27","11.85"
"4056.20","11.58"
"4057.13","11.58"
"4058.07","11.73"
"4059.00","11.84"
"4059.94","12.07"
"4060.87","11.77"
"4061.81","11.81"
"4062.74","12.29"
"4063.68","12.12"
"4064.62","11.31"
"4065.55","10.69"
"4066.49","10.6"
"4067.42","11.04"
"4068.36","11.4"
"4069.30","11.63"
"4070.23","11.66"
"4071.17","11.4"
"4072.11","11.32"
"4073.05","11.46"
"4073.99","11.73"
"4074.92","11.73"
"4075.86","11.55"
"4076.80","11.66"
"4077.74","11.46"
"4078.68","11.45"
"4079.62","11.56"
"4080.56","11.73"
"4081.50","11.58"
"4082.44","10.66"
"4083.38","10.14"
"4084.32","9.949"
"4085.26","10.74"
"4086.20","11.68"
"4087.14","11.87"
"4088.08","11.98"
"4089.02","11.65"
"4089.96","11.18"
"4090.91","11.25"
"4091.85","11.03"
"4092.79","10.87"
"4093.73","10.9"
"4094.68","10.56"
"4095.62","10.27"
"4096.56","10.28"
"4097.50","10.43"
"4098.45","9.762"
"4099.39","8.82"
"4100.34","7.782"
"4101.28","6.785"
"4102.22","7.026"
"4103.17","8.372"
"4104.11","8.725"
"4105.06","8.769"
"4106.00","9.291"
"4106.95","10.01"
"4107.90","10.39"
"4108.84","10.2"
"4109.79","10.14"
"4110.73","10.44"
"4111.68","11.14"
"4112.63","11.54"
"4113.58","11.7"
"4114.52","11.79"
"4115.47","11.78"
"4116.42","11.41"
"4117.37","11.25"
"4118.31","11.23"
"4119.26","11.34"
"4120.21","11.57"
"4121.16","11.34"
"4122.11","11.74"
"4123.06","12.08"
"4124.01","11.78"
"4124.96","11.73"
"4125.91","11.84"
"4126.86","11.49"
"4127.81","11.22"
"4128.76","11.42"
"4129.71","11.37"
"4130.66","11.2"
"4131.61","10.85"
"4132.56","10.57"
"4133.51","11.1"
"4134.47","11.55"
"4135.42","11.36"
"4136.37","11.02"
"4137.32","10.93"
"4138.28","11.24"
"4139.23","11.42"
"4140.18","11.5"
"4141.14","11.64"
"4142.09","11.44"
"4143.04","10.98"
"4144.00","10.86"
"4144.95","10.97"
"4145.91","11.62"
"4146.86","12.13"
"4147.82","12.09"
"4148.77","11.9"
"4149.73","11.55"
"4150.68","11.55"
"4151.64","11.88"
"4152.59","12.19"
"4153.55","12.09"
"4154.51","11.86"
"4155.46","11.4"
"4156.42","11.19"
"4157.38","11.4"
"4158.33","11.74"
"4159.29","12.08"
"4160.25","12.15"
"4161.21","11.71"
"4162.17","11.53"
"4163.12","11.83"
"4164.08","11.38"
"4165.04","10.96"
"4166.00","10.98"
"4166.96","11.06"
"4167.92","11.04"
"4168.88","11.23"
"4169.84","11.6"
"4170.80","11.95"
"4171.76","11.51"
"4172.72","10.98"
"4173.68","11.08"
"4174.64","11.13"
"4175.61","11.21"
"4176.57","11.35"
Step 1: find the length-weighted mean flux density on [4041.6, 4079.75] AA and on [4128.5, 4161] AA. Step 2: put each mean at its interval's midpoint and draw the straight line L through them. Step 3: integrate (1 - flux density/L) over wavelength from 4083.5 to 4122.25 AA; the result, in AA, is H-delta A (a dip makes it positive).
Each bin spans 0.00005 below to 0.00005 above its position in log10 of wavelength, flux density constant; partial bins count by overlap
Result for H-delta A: 3.6 AA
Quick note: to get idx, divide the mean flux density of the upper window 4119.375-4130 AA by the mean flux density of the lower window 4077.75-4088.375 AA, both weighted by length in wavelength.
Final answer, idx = 1.03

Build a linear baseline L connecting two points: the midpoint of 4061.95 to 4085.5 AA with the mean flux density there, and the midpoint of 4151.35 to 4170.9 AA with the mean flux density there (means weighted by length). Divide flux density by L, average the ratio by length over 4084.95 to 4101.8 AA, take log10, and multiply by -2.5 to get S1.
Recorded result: 0.10 mag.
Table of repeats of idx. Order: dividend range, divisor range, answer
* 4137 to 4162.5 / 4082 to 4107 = 1.16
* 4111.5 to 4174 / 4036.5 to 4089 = 1.00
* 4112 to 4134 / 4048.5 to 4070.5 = 0.98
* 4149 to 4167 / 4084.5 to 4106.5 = 1.16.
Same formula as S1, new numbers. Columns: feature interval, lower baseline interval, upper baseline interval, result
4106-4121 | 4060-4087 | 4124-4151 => 0.04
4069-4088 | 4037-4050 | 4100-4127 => -0.04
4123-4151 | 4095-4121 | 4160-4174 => -0.07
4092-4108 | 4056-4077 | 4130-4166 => 0.23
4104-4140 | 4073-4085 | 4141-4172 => 0.03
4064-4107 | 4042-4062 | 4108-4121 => 0.08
